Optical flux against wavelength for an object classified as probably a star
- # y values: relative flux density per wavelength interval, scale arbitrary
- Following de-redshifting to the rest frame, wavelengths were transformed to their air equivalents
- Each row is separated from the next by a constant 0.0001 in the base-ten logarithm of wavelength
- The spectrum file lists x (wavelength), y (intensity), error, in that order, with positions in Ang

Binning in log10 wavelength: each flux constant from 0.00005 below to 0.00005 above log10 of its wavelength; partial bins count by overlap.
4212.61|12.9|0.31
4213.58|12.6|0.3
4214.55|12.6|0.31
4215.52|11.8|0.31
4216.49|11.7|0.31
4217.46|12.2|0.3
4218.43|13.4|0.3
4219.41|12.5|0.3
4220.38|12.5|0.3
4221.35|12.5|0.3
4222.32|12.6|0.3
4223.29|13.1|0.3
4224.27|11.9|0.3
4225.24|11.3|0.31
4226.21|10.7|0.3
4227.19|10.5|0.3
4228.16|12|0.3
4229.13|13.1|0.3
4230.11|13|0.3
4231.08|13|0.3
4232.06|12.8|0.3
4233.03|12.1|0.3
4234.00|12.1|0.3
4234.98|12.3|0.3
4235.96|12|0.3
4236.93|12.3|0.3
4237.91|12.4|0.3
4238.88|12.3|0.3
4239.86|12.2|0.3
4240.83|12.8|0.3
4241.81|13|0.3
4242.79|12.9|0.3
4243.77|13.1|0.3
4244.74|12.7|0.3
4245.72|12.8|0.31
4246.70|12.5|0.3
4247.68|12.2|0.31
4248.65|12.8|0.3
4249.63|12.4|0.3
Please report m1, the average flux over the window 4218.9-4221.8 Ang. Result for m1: 12.5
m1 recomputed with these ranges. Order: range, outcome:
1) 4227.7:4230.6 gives 12.7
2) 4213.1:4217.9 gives 12.2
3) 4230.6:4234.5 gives 12.5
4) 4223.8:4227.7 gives 11.1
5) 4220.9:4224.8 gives 12.5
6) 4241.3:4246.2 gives 12.9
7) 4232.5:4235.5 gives 12.2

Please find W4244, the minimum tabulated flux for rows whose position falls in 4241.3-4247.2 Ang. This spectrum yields 12.5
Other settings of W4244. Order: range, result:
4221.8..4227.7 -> 10.5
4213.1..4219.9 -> 11.7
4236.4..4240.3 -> 12.2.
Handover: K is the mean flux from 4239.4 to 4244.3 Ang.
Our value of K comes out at 12.8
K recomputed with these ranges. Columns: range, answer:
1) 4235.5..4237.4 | 12.2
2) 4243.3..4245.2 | 13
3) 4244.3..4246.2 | 12.7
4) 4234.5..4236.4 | 12.1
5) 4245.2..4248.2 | 12.5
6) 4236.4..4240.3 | 12.3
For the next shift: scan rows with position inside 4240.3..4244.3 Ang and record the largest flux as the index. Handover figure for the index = 13.1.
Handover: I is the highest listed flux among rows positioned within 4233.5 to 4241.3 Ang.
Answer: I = 12.8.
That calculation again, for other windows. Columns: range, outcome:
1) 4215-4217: 11.8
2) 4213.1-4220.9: 13.4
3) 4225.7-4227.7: 10.7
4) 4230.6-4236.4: 13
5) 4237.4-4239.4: 12.4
